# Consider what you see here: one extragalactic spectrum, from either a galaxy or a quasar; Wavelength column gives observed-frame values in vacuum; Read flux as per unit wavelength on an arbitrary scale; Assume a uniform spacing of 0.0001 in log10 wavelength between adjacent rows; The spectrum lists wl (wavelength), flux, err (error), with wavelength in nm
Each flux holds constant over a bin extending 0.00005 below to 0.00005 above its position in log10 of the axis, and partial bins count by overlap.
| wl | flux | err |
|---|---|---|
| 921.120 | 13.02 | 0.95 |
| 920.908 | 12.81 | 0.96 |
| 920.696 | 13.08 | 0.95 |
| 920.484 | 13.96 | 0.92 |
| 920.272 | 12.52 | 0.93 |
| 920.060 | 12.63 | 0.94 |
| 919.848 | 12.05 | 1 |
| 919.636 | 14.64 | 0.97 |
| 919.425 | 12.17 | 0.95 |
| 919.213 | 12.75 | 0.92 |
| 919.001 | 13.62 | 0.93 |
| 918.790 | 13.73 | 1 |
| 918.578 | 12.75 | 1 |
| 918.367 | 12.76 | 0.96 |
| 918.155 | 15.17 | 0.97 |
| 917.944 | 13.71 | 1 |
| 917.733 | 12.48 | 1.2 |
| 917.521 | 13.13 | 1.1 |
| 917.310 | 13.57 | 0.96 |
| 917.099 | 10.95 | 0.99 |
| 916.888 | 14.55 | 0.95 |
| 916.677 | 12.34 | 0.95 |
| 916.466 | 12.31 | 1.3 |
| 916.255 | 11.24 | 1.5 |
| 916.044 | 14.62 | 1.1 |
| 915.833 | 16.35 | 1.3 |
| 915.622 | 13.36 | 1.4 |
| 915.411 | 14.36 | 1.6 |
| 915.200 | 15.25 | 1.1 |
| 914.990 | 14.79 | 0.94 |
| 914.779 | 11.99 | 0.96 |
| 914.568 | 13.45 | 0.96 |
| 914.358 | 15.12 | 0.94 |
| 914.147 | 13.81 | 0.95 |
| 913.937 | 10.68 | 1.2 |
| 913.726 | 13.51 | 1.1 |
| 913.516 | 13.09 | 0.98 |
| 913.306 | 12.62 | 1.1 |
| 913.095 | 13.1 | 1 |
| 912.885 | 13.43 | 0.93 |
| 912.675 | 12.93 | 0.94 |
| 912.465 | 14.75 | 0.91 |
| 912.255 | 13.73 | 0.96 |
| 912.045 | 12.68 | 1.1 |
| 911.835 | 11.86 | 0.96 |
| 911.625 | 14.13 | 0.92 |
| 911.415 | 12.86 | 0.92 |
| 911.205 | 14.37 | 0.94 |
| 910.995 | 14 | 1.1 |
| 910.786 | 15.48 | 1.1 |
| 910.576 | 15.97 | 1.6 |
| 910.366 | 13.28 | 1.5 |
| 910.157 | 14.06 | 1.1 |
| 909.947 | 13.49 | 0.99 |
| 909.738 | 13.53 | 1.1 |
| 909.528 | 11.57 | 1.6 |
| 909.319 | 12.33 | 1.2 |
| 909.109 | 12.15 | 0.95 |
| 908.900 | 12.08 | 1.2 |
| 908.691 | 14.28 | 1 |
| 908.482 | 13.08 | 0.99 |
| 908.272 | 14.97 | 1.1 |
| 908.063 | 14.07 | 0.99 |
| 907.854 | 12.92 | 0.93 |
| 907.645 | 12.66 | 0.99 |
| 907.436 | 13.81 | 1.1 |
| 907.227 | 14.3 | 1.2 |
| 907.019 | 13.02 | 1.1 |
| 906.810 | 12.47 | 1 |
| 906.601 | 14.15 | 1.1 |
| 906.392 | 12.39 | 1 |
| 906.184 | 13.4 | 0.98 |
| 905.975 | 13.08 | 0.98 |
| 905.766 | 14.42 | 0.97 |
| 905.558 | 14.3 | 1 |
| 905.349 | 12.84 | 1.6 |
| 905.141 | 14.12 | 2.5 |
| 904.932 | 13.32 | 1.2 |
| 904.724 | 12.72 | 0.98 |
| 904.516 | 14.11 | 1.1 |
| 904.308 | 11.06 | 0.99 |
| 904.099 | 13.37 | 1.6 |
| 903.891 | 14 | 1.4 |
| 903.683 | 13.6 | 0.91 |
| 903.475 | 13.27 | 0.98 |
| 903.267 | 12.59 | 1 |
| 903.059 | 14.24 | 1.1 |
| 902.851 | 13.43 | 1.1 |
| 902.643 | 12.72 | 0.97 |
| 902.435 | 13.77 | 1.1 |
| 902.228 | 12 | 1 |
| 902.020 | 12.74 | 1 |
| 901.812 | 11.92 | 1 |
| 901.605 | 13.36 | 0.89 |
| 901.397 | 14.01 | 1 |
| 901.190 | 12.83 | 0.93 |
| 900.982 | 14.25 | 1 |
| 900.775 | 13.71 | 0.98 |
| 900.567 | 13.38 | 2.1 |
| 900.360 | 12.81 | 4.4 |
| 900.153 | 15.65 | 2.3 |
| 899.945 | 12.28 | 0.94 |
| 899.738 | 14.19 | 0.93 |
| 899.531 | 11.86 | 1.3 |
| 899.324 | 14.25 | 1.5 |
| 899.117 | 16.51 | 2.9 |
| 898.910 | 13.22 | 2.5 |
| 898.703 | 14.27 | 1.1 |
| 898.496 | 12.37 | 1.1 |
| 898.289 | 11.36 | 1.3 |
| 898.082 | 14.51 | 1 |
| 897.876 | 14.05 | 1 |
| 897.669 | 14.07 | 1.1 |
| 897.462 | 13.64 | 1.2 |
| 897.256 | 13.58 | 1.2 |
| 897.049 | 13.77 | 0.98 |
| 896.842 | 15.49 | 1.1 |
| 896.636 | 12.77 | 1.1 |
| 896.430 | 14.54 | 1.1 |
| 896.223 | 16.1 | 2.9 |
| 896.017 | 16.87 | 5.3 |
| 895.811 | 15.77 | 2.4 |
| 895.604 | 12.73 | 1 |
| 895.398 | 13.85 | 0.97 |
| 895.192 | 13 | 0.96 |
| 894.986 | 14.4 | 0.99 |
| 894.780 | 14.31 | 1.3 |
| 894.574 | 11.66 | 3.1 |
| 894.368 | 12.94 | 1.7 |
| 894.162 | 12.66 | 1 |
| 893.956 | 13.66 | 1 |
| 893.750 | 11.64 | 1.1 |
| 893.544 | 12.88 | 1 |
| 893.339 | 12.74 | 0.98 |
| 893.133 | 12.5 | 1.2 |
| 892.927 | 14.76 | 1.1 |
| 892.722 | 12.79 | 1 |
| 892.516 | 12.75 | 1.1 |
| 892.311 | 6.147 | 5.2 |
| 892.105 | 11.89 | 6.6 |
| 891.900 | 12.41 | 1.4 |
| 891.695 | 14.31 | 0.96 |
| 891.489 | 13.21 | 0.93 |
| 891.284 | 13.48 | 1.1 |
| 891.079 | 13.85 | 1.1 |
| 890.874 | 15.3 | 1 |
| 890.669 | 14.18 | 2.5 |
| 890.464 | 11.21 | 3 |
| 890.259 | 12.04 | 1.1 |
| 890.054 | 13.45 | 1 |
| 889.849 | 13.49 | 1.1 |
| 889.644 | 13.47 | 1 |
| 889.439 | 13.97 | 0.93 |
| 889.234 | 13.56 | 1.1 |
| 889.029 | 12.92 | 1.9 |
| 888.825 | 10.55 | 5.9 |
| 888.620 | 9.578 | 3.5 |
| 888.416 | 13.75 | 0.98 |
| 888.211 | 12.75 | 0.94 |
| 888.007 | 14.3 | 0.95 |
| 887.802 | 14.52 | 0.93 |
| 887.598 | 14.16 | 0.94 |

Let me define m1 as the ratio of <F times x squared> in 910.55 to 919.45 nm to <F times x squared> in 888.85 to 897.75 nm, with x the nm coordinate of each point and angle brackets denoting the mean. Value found 1.06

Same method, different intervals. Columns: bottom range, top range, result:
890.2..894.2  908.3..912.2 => 1.10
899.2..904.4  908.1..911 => 1.04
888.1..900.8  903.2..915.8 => 1.04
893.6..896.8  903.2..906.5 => 0.98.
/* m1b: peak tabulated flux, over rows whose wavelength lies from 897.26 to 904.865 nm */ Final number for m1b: 16.51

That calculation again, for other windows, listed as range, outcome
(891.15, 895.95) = 15.77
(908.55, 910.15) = 14.28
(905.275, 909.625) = 14.97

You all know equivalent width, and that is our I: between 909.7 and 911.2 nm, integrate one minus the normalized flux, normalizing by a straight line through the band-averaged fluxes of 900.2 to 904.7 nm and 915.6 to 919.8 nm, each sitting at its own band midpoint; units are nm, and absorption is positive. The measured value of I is -0.12 nm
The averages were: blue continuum 13.2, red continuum 13.3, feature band 14.3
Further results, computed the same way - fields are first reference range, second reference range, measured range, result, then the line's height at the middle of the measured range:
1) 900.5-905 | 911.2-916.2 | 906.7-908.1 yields 0.007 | 13.4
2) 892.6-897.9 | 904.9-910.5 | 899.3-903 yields 0.074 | 13.5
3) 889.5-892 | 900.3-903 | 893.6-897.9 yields -0.189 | 13.3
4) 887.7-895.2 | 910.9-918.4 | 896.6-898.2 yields -0.121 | 13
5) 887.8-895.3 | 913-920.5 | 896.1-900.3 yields -0.305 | 13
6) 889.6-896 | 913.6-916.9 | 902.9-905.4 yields 0.008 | 13.3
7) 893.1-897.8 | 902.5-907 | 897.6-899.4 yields -0.031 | 13.6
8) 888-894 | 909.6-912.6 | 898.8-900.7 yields -0.082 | 13.2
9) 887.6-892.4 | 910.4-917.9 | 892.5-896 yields -0.102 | 13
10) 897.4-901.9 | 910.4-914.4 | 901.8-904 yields 0.065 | 13.6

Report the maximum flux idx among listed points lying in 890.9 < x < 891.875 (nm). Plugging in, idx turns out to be 14.31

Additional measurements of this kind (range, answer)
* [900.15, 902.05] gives 15.65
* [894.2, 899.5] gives 16.87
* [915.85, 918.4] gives 15.17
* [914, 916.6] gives 16.35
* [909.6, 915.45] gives 15.97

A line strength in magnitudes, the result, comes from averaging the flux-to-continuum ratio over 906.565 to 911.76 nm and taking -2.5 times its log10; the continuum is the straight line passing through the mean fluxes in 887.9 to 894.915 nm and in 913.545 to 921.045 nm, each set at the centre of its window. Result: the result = -0.03 mag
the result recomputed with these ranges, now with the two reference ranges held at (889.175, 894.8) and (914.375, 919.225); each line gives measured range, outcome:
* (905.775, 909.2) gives -0.01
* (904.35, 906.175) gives -0.03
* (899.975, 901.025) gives -0.06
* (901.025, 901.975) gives 0.00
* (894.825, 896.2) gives -0.12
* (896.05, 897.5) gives -0.11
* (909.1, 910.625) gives 0.00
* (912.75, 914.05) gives 0.05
